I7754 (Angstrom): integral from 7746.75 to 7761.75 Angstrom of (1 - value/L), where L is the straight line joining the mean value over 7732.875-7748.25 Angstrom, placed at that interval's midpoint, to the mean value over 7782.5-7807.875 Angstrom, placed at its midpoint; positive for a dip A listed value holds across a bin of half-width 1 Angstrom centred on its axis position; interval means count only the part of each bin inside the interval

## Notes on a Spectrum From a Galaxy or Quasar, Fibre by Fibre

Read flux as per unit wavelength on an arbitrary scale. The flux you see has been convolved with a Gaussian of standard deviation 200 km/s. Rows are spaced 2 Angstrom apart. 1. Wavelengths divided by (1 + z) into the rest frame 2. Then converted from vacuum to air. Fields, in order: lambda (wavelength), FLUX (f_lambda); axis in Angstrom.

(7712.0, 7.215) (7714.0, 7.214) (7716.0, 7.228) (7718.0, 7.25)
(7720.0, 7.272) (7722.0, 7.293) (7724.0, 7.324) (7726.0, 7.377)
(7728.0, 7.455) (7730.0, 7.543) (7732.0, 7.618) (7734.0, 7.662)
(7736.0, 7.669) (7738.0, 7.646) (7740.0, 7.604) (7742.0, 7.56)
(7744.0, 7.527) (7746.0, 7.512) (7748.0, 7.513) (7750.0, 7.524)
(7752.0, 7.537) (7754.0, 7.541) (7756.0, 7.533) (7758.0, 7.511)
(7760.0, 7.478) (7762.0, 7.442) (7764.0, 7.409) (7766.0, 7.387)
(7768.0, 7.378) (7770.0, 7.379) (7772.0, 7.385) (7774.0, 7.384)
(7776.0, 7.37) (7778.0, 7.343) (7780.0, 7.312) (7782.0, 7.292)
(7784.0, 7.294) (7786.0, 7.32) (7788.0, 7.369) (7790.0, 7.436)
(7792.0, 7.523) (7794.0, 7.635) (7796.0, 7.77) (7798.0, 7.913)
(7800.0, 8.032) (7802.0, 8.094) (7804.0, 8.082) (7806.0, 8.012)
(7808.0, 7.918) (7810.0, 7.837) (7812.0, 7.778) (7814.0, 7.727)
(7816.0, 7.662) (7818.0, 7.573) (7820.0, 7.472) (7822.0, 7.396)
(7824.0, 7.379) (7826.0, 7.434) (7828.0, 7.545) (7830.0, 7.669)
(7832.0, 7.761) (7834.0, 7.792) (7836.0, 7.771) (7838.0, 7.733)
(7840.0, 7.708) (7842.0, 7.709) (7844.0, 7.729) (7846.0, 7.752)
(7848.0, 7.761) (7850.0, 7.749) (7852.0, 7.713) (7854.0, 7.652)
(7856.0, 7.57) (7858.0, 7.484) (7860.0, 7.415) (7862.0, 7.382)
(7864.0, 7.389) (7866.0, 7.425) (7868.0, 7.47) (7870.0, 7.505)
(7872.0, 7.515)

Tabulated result 0.2 Angstrom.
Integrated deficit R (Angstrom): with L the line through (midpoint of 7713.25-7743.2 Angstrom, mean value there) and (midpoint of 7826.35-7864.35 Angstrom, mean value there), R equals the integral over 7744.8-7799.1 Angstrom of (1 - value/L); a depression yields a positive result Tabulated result 0.4 Angstrom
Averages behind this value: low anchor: 7.45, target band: 7.46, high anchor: 7.65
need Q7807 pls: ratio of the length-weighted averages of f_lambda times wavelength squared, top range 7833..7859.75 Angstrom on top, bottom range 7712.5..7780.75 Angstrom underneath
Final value 1.1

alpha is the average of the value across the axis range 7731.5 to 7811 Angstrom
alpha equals 7.57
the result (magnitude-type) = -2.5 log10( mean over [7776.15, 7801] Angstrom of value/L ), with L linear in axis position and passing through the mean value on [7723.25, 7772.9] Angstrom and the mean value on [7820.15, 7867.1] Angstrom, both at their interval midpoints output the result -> 0.004 mag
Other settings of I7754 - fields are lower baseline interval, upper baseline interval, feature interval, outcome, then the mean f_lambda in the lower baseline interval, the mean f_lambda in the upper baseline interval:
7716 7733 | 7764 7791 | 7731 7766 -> -0.8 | 7.38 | 7.36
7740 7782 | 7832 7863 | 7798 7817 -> -0.9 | 7.45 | 7.66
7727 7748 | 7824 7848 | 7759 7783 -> 0.7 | 7.58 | 7.68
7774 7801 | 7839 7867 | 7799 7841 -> -1.0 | 7.5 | 7.6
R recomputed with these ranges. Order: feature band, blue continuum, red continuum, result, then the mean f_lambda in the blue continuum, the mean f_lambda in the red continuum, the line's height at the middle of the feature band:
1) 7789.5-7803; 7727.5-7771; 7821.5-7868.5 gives -0.4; 7.52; 7.6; 7.56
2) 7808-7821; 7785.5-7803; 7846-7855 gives 0.0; 7.69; 7.72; 7.7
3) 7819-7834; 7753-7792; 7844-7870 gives -0.1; 7.4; 7.57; 7.51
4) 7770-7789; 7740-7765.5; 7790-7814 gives 0.9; 7.51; 7.85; 7.69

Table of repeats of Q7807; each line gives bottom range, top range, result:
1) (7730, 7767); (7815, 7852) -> 1.04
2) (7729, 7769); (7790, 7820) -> 1.05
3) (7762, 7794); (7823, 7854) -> 1.06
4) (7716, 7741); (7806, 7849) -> 1.06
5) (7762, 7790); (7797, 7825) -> 1.07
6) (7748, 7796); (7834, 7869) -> 1.05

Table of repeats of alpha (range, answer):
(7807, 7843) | 7.66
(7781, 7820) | 7.69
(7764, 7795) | 7.39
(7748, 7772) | 7.46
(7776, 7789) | 7.33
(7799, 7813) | 7.96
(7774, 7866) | 7.62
